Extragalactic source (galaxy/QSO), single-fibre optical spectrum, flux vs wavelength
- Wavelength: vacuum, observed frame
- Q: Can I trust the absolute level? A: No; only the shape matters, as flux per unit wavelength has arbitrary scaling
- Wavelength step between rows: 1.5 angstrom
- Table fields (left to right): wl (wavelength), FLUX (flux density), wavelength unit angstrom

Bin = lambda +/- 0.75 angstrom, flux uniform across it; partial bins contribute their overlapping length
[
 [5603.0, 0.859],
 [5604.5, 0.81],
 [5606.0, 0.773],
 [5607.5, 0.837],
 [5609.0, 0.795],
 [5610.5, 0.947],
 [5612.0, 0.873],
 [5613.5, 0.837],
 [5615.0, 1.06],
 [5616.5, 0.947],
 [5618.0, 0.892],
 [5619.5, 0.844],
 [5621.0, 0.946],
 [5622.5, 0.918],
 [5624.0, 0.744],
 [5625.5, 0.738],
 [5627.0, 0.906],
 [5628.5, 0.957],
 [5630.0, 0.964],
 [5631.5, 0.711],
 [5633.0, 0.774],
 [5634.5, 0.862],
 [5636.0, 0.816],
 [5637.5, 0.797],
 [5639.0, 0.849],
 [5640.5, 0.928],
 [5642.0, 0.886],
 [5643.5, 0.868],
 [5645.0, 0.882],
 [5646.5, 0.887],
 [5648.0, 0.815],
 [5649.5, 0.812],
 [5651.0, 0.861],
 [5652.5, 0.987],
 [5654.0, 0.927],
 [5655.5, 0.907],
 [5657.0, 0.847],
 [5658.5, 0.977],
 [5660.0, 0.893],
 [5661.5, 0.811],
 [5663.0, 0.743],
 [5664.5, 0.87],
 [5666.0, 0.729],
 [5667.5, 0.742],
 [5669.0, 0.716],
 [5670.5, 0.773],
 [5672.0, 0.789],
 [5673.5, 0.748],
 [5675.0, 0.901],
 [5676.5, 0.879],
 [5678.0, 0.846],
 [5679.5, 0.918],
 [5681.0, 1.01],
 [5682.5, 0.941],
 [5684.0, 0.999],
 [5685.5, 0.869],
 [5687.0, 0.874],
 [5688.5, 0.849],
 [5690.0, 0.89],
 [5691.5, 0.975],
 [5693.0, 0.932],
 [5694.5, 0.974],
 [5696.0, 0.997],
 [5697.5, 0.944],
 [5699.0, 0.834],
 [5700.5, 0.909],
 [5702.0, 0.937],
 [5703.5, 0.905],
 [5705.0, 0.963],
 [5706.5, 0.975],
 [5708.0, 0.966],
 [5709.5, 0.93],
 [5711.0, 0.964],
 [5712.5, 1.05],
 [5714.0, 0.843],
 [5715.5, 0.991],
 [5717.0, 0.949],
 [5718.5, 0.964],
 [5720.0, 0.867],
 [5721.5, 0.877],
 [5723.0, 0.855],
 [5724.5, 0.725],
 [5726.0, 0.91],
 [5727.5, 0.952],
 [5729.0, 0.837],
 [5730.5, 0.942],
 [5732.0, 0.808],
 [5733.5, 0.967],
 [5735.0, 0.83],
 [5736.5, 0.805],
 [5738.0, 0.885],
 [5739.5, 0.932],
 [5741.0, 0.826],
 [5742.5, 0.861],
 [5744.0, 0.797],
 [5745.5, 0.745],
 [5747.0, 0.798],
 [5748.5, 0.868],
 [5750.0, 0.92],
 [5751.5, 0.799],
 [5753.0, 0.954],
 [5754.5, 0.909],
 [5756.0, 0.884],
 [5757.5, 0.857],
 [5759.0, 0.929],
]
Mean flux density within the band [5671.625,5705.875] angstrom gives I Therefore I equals 0.91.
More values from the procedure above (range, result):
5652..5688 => 0.861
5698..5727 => 0.917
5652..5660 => 0.924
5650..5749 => 0.884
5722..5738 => 0.864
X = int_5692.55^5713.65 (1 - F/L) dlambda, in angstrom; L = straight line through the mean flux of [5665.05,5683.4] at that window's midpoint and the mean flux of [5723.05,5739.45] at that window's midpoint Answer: -2.4 angstrom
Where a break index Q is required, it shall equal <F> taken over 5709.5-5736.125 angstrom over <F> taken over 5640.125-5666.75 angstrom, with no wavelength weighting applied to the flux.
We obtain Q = 1.04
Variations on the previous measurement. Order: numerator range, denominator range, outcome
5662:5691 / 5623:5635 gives 1.02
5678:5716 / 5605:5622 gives 1.06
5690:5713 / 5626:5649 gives 1.10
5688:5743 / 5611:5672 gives 1.06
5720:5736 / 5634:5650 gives 1.02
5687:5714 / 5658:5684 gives 1.11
